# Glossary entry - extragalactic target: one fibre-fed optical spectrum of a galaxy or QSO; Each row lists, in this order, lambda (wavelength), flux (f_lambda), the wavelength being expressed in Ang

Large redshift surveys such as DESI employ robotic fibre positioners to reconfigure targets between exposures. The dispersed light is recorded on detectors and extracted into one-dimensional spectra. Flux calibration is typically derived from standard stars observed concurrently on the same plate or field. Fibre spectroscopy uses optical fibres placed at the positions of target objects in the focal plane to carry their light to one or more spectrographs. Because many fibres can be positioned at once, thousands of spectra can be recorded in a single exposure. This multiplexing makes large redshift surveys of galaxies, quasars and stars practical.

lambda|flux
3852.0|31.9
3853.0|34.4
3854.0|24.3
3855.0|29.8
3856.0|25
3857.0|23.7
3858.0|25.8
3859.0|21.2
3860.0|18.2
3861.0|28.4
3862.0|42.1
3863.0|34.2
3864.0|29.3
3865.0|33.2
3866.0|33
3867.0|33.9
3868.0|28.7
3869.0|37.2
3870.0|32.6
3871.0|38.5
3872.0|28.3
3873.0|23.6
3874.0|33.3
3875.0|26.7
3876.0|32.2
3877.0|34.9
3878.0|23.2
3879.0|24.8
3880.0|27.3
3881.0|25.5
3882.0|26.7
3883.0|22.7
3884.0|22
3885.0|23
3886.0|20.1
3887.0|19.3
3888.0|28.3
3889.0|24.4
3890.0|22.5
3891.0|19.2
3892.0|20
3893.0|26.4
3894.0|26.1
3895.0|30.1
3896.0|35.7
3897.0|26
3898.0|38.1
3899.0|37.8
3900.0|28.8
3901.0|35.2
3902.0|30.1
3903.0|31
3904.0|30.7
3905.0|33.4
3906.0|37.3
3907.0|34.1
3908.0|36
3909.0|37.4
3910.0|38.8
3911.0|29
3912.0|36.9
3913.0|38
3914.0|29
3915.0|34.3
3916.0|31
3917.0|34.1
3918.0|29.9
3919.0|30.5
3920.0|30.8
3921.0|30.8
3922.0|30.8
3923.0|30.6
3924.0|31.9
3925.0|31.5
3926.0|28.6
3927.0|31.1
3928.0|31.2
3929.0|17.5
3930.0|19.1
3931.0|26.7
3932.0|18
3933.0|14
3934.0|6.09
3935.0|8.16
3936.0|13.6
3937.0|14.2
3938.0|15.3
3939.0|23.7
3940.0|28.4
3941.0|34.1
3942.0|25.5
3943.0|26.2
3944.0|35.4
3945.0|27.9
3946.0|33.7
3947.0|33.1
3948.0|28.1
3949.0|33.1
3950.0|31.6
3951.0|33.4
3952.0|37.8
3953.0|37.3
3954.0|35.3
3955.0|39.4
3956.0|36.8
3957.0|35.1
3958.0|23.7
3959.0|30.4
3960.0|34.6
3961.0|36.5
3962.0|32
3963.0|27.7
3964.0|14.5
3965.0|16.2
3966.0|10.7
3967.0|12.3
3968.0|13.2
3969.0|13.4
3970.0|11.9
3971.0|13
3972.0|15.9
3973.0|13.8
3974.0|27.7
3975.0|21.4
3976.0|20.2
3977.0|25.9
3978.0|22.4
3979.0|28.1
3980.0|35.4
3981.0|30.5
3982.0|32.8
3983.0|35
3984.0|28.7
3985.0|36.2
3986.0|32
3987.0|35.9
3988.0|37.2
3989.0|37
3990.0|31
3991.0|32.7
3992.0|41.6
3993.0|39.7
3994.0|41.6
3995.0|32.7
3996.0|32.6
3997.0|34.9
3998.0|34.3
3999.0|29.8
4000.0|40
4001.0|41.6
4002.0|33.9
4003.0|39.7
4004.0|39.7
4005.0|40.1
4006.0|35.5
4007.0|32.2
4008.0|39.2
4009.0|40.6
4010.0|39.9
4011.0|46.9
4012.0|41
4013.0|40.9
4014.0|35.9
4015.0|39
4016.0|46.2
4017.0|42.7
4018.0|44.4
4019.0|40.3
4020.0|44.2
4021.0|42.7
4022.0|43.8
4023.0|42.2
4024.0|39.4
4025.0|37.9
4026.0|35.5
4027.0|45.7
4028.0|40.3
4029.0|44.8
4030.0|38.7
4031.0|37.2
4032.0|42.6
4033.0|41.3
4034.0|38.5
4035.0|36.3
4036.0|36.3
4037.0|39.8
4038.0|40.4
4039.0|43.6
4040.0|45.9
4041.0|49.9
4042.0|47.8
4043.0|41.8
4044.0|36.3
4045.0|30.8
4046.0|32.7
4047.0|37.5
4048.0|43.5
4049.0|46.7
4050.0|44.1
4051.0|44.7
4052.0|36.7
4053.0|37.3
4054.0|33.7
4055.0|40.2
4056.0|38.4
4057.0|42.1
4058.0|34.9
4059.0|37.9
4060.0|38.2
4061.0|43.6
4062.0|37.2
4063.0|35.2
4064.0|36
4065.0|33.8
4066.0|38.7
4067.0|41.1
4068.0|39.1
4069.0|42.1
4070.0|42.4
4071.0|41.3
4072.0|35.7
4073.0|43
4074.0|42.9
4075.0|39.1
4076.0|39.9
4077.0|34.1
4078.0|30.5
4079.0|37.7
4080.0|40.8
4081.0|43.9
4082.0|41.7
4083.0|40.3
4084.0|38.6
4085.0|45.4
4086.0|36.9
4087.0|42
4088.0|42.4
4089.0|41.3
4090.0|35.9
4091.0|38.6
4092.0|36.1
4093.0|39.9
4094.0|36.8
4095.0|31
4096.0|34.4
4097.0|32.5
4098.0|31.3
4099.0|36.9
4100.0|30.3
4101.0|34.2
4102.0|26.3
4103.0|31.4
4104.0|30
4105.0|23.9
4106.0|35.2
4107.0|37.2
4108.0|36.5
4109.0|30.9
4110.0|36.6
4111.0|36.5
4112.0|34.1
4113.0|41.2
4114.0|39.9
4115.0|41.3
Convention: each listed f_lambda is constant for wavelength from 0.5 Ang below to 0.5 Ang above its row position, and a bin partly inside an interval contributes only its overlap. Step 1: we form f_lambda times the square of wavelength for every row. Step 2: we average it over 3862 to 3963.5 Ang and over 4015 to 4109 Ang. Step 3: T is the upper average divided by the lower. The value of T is 1.43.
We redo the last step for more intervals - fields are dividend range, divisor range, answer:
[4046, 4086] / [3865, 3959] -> 1.47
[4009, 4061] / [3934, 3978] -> 1.70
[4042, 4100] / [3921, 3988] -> 1.56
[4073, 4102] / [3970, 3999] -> 1.32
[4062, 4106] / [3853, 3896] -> 1.50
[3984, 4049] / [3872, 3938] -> 1.50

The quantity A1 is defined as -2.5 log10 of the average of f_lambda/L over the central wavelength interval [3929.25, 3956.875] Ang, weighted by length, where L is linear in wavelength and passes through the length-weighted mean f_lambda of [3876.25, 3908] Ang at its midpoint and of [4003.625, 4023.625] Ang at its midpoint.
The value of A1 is 0.26 mag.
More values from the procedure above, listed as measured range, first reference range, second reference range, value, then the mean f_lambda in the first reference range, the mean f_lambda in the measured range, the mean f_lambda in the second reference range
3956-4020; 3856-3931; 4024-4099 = 0.11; 29.5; 31.8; 39.2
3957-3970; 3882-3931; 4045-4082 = 0.43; 29.5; 22.2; 39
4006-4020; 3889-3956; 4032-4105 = -0.17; 29.1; 40.6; 38.4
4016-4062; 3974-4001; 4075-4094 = -0.13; 32.8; 40.5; 39.2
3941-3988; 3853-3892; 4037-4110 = 0.17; 27.5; 27.6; 38.1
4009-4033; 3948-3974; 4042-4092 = -0.24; 25.7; 41.4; 39.2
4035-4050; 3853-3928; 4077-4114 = -0.19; 29.8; 40.9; 36.1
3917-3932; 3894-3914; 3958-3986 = 0.08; 33.6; 28.5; 23.9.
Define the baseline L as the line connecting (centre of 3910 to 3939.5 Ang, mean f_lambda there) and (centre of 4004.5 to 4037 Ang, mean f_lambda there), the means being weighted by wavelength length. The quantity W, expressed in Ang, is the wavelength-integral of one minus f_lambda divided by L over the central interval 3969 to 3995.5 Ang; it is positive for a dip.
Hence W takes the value 4.50 Ang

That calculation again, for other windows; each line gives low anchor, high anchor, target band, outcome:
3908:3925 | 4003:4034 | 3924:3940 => 6.3 Ang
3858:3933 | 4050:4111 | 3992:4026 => -4.9 Ang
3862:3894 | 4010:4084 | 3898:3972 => 8.8 Ang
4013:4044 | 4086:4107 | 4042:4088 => -1.9 Ang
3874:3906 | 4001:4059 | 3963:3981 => 8.2 Ang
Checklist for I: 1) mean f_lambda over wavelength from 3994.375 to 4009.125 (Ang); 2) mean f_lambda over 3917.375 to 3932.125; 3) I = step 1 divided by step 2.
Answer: 1.29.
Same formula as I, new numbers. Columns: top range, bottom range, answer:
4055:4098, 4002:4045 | 0.95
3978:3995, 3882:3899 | 1.34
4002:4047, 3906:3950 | 1.44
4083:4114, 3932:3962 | 1.28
